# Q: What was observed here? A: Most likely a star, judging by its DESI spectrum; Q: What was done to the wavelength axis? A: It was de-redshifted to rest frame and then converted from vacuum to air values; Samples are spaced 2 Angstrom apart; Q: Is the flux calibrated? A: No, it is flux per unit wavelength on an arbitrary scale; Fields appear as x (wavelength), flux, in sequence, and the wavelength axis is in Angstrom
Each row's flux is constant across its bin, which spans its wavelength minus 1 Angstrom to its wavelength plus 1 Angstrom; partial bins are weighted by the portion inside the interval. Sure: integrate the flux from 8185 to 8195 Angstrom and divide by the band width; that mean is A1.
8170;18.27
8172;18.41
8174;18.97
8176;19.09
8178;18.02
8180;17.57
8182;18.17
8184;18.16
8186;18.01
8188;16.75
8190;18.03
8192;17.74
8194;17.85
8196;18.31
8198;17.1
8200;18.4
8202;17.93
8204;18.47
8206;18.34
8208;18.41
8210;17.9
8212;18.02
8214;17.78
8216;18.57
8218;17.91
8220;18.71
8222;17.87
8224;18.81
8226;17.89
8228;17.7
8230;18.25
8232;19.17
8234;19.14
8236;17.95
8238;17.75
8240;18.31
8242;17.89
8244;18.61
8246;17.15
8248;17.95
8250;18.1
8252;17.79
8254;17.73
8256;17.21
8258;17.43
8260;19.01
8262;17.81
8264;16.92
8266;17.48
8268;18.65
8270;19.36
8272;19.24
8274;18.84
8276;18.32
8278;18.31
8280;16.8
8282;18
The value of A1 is 17.7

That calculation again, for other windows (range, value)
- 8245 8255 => 17.7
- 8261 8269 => 17.7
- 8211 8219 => 18.1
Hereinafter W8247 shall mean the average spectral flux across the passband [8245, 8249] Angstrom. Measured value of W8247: 17.5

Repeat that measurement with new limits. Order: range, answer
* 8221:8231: 18.1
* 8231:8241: 18.5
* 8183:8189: 17.6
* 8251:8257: 17.6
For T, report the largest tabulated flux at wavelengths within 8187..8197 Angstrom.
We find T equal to 18.31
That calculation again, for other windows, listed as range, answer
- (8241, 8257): 18.61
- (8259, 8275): 19.36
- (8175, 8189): 19.09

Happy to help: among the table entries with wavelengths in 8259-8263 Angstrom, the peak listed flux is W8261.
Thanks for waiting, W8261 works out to 19.01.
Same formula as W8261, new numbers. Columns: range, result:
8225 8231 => 18.25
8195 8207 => 18.47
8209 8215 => 18.02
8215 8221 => 18.71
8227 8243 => 19.17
